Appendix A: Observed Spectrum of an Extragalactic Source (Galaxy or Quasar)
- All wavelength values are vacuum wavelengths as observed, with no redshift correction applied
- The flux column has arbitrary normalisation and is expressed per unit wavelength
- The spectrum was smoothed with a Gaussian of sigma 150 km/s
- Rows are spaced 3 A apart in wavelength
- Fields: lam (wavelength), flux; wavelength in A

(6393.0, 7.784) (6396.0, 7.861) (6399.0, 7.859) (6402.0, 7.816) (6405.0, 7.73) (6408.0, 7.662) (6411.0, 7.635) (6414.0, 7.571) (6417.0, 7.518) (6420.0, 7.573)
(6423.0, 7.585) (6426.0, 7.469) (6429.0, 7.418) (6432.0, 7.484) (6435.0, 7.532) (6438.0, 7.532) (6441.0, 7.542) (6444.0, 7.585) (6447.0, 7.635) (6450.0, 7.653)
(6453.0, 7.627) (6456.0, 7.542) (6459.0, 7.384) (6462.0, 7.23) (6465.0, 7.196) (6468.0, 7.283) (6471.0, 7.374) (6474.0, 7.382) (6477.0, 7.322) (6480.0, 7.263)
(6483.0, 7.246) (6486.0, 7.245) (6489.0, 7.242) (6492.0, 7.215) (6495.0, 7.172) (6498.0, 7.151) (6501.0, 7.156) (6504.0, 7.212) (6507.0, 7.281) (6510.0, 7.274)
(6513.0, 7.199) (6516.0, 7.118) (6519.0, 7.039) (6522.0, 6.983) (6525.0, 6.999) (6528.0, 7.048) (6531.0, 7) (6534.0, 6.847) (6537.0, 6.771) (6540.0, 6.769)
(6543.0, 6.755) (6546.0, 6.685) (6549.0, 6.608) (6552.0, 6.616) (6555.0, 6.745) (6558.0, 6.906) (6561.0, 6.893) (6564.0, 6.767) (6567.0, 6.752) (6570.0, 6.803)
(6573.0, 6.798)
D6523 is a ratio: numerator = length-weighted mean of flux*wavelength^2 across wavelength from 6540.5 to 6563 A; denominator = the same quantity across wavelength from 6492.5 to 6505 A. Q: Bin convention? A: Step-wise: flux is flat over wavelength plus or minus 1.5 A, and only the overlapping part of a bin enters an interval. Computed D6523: 1.0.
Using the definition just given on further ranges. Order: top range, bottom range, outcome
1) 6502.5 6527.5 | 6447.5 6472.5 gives 0.98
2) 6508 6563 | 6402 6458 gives 0.94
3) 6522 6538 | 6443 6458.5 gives 0.94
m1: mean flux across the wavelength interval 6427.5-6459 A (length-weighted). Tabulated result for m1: 7.55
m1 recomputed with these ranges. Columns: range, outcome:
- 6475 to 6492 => 7.26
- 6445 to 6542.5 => 7.21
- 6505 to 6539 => 7.05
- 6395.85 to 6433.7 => 7.62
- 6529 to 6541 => 6.86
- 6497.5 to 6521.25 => 7.17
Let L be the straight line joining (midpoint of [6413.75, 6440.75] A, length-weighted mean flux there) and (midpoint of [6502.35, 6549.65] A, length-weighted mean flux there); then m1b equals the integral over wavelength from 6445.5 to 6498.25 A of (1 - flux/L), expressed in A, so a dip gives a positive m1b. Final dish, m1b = -0.5 A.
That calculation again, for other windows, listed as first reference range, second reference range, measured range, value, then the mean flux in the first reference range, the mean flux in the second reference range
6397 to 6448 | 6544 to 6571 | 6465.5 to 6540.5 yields -0.6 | 7.6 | 6.75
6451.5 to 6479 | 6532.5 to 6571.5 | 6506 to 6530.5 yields -0.4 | 7.37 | 6.76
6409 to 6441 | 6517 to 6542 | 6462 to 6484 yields -0.1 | 7.53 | 6.93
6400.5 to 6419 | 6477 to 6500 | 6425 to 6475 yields -0.2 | 7.65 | 7.22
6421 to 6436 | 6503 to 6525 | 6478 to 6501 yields 0.1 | 7.5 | 7.15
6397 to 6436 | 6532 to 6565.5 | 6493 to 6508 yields -0.3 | 7.61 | 6.76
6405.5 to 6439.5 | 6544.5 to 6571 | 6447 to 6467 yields -0.3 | 7.55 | 6.75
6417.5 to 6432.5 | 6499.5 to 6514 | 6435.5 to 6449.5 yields -0.2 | 7.51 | 7.23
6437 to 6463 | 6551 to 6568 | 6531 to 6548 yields 0.3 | 7.53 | 6.79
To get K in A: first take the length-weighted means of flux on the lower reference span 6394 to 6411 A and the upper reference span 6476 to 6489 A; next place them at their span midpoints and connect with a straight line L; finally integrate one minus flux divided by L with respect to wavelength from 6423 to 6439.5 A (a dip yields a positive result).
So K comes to 0.2 A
